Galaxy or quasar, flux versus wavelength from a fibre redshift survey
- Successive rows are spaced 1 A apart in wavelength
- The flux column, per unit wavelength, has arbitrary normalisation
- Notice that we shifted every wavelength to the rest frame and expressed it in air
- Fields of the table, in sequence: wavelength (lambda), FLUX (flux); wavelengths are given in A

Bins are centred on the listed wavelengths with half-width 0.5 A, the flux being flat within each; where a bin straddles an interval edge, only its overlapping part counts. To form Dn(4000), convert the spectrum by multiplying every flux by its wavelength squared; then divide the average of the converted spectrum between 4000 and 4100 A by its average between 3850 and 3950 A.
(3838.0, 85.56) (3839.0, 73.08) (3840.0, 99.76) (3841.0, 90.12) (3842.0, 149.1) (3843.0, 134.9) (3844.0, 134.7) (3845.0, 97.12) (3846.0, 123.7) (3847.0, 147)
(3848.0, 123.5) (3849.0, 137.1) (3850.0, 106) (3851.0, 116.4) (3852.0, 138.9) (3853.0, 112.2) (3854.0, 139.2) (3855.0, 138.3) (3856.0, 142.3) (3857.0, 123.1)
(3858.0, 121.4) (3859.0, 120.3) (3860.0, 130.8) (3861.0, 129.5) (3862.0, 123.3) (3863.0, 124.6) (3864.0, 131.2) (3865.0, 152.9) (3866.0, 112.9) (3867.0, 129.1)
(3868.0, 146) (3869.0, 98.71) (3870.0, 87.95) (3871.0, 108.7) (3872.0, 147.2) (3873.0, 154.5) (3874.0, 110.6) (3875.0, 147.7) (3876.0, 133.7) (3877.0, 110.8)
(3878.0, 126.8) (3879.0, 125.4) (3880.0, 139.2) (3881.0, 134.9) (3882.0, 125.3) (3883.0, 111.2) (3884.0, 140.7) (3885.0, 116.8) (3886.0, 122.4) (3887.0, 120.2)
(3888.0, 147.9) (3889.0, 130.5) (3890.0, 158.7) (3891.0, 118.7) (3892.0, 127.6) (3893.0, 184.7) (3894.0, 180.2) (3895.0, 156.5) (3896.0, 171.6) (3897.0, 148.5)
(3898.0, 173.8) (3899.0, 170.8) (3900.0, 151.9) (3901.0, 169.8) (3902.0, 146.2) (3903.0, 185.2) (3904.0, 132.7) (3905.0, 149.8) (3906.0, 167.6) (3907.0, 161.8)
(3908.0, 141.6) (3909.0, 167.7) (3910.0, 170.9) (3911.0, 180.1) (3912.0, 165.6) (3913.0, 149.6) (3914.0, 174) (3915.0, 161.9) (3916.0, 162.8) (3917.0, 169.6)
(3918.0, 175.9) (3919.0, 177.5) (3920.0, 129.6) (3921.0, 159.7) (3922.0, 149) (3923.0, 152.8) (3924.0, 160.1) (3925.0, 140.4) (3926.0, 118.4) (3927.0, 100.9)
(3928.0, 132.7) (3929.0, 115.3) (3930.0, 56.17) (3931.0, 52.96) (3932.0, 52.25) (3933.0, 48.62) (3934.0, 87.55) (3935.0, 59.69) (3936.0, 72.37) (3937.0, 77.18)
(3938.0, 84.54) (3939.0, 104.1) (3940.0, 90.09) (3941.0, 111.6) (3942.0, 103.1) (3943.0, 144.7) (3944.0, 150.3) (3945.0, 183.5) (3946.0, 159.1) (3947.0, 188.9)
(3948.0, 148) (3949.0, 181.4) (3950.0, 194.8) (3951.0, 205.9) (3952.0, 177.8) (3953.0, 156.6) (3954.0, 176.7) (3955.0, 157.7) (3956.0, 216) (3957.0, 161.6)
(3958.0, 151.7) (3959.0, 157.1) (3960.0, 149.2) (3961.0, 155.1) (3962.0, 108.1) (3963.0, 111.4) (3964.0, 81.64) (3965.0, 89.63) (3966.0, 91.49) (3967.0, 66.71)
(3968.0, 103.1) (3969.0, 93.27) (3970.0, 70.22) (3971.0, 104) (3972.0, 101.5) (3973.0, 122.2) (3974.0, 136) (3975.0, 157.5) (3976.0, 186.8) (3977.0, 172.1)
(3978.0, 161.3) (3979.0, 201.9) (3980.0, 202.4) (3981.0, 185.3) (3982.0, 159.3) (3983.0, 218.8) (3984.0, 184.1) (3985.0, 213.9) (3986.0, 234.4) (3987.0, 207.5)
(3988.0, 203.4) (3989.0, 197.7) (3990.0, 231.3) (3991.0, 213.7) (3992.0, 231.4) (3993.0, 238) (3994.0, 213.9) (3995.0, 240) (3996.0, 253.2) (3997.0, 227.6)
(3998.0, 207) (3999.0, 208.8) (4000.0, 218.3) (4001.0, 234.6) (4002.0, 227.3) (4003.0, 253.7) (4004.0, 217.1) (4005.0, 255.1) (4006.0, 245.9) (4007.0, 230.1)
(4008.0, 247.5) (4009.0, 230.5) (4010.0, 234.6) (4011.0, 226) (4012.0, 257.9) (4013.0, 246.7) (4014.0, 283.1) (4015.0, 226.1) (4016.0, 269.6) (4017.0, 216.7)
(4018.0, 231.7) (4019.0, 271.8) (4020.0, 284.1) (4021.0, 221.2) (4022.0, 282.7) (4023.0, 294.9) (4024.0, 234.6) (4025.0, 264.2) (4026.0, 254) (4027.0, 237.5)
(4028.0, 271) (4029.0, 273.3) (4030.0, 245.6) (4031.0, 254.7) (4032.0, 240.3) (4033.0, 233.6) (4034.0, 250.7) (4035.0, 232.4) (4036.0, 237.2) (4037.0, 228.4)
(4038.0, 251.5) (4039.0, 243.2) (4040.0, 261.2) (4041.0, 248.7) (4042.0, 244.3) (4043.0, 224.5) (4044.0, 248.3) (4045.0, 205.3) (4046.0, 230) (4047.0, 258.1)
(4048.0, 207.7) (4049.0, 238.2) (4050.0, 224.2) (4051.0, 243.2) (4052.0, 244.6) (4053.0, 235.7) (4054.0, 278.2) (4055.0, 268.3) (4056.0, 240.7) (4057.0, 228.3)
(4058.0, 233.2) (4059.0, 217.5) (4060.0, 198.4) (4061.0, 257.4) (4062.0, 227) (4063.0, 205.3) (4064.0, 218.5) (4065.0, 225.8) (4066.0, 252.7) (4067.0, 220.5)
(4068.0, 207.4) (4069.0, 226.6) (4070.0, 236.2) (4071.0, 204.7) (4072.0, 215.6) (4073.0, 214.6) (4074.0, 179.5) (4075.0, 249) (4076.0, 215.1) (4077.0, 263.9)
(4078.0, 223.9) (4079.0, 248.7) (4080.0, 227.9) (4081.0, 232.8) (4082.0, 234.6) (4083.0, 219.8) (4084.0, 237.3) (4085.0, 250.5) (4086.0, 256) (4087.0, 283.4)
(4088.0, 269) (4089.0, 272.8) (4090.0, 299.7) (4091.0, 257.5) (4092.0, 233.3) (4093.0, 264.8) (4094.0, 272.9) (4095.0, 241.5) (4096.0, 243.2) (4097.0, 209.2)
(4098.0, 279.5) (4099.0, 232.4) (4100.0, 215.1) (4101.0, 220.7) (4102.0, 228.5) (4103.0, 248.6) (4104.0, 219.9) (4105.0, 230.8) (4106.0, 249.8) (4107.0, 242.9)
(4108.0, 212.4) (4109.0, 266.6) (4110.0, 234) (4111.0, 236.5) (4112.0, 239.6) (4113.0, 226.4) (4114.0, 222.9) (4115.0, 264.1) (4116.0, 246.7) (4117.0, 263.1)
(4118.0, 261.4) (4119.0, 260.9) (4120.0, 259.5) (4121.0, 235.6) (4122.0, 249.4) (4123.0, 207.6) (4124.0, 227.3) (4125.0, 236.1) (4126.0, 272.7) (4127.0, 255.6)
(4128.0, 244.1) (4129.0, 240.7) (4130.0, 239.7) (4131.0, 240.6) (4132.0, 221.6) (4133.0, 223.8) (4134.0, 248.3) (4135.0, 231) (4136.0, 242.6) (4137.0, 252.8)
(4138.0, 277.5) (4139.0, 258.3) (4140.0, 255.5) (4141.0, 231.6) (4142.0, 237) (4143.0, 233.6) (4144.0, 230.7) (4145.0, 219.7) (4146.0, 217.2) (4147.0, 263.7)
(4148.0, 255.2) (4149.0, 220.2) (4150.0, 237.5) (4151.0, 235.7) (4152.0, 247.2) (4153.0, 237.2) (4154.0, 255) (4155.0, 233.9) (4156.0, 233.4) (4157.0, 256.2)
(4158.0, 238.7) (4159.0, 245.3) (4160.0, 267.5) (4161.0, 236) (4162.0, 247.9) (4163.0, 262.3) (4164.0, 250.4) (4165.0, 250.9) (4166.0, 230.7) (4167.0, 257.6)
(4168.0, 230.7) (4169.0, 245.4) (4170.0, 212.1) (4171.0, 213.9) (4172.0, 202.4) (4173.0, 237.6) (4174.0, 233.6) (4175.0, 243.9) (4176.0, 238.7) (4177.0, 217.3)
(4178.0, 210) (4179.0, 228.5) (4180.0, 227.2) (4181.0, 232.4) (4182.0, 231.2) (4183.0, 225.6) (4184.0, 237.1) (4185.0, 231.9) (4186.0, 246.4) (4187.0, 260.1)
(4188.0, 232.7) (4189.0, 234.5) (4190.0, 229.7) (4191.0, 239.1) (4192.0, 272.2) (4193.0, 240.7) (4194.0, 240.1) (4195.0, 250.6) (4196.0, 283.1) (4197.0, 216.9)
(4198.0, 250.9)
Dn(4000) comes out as 1.93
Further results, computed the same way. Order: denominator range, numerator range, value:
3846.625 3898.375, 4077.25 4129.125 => 2.07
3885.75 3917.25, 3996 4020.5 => 1.61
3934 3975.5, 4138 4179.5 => 2.03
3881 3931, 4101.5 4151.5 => 1.82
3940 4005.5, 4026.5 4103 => 1.45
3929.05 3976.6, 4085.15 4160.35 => 2.14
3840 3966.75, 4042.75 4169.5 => 1.96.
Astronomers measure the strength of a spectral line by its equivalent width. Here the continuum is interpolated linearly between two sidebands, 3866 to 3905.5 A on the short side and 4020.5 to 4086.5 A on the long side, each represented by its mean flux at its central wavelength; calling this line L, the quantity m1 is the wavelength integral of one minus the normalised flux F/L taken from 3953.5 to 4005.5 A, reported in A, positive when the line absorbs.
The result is 5.20 A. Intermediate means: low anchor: 139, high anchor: 238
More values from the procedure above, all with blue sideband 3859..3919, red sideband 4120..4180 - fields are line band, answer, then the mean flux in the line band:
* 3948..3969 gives 3.1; 144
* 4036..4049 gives -2.4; 238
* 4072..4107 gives -3.9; 242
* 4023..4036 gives -3.7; 251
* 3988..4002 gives -3.1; 224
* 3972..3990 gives -0.6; 184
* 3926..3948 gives 7.8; 105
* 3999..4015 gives -4.4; 239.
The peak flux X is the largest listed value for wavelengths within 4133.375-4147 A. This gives 277.5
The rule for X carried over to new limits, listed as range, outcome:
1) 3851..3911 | 185.2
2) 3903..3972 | 216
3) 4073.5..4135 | 299.7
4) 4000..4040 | 294.9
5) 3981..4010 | 255.1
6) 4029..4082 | 278.2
